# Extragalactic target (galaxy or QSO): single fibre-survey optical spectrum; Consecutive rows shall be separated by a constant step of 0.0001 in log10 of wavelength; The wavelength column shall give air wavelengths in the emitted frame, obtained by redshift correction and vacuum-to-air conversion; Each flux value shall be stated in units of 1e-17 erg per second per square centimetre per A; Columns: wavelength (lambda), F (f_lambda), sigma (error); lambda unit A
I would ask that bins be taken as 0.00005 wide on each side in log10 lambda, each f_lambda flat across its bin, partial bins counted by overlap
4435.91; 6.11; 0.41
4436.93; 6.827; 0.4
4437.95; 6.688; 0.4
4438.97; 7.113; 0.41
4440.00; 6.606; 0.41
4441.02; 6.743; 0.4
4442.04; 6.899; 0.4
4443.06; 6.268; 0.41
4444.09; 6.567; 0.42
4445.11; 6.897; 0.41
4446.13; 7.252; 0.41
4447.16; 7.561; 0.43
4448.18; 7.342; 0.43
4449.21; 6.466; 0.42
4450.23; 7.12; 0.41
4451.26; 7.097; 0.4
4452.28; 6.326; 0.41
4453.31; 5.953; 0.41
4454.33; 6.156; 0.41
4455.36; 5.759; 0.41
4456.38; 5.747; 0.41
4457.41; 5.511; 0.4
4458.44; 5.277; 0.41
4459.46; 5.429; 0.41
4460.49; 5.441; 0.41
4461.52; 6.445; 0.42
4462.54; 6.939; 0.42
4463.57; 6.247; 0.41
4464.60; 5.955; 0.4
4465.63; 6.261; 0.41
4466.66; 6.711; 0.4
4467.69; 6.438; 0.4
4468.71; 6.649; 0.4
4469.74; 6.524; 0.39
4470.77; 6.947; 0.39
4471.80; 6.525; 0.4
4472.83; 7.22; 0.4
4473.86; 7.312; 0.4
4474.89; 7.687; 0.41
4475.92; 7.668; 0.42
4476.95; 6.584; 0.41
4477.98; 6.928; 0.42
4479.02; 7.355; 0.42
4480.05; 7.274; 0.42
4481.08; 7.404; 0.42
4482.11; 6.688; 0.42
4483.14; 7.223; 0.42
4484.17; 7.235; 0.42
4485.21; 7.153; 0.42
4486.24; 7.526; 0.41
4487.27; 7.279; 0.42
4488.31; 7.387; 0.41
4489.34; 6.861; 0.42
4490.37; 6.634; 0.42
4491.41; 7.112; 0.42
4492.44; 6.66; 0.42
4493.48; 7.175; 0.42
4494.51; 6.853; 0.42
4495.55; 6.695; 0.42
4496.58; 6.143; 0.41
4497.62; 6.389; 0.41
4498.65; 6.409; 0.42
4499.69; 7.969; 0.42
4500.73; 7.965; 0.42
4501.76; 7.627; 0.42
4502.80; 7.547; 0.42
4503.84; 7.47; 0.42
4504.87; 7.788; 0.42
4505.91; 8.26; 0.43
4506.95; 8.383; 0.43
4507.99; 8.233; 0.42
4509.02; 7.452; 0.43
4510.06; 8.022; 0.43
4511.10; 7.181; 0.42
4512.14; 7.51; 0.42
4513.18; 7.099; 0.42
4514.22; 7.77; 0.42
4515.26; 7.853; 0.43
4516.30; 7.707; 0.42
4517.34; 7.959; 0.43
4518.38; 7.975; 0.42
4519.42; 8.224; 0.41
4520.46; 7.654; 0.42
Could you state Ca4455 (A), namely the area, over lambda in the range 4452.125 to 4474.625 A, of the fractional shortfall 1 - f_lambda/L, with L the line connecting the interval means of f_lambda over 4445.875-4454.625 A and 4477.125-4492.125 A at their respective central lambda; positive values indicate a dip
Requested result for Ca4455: 2.1 A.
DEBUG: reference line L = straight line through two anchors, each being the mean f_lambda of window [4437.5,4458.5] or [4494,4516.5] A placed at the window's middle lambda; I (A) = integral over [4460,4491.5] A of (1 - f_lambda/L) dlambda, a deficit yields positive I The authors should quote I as 0.5 A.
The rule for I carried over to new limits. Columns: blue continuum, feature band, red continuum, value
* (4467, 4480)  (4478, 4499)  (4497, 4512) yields 0.9 A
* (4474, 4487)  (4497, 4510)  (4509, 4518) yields -0.2 A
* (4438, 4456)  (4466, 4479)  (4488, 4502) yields -0.2 A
